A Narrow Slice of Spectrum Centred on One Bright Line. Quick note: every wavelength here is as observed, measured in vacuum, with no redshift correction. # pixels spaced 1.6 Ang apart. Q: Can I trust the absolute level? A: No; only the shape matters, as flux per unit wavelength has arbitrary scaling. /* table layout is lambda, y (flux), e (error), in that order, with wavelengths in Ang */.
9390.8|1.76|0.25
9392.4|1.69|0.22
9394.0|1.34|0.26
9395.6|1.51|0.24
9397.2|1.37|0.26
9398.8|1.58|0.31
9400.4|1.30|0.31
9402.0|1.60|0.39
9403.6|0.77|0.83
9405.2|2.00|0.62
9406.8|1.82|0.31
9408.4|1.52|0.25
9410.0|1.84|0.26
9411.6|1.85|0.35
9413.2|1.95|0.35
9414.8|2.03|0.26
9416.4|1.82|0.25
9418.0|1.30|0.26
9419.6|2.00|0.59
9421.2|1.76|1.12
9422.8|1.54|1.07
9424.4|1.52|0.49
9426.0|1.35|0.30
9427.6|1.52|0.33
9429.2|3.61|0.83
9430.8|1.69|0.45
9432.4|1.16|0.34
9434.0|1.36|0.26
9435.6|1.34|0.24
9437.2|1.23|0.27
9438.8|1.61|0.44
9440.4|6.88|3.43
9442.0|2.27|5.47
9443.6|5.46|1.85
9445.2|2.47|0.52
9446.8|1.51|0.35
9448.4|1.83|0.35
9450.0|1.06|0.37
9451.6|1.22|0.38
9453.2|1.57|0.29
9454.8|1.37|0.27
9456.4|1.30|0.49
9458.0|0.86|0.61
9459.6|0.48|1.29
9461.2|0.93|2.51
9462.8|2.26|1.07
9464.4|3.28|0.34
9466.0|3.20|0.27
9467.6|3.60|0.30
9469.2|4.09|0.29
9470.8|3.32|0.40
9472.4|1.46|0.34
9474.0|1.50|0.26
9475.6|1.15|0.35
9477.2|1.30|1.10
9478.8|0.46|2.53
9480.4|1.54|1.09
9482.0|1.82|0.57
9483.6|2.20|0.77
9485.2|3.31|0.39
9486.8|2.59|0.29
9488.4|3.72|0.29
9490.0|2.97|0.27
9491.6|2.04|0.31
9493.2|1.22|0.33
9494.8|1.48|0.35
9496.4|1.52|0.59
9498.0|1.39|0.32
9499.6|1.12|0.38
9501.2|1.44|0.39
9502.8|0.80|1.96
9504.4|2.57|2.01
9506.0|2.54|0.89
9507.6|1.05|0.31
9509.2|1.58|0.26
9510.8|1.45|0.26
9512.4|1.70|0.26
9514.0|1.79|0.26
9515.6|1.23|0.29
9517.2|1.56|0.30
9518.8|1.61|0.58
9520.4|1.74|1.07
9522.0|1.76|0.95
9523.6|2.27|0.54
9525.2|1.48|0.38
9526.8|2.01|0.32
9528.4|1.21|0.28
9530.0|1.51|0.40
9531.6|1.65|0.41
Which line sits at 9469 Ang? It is [S II] 6716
